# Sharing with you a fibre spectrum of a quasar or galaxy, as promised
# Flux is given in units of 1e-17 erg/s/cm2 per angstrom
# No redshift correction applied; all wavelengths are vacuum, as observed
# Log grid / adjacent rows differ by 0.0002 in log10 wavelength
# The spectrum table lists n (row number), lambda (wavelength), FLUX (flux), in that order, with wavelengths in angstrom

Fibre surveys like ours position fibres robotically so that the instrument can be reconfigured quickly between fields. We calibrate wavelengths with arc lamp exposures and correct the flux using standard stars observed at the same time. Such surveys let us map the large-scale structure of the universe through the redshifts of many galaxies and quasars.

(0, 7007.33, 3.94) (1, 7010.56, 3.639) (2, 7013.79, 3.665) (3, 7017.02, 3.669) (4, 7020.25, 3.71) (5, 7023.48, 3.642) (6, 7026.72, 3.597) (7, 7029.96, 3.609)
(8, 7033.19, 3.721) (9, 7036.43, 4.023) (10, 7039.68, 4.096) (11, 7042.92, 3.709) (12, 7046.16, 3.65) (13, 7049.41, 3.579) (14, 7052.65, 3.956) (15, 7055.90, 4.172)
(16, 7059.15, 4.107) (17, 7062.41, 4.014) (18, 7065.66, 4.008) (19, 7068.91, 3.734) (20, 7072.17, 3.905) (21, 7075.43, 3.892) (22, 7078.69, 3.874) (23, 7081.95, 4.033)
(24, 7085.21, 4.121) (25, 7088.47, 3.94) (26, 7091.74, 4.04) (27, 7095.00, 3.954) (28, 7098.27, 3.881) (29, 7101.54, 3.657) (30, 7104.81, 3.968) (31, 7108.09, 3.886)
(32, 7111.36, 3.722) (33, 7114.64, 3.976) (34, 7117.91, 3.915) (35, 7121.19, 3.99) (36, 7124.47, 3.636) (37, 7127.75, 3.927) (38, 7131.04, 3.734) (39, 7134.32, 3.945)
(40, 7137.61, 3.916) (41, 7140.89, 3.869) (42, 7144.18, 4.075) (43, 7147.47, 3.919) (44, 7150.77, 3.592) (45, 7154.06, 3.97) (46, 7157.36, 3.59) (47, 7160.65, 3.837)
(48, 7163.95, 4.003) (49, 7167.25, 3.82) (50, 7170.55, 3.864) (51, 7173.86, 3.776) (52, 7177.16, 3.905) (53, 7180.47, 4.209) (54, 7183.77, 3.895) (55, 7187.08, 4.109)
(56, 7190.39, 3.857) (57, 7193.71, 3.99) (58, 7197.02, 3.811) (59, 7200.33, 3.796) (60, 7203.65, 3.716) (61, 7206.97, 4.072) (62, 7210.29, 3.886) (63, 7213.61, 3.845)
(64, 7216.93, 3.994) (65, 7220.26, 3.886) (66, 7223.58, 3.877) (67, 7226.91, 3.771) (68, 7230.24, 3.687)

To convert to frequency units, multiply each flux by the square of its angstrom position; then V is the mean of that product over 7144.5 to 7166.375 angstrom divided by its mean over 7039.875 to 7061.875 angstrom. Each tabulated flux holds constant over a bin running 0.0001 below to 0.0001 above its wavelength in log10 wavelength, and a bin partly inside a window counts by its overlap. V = 1.02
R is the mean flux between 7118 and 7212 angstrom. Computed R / 3.88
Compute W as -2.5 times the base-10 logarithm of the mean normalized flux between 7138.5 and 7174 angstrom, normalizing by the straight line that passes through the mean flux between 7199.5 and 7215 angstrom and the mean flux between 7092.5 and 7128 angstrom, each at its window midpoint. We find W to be 0.00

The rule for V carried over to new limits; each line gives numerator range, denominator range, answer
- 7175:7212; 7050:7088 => 1.02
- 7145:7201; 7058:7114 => 1.01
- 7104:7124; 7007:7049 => 1.07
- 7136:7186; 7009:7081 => 1.05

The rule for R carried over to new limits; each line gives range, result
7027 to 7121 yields 3.9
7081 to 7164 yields 3.88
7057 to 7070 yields 3.98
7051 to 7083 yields 3.97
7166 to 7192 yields 3.93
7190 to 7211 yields 3.88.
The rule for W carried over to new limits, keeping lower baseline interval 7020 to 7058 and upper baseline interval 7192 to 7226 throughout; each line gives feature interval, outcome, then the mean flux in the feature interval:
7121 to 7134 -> 0.01 mag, 3.82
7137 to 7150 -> -0.02 mag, 3.92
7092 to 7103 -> -0.01 mag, 3.86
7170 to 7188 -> -0.03 mag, 3.96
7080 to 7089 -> -0.06 mag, 4.04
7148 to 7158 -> 0.03 mag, 3.75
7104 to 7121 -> -0.02 mag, 3.9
